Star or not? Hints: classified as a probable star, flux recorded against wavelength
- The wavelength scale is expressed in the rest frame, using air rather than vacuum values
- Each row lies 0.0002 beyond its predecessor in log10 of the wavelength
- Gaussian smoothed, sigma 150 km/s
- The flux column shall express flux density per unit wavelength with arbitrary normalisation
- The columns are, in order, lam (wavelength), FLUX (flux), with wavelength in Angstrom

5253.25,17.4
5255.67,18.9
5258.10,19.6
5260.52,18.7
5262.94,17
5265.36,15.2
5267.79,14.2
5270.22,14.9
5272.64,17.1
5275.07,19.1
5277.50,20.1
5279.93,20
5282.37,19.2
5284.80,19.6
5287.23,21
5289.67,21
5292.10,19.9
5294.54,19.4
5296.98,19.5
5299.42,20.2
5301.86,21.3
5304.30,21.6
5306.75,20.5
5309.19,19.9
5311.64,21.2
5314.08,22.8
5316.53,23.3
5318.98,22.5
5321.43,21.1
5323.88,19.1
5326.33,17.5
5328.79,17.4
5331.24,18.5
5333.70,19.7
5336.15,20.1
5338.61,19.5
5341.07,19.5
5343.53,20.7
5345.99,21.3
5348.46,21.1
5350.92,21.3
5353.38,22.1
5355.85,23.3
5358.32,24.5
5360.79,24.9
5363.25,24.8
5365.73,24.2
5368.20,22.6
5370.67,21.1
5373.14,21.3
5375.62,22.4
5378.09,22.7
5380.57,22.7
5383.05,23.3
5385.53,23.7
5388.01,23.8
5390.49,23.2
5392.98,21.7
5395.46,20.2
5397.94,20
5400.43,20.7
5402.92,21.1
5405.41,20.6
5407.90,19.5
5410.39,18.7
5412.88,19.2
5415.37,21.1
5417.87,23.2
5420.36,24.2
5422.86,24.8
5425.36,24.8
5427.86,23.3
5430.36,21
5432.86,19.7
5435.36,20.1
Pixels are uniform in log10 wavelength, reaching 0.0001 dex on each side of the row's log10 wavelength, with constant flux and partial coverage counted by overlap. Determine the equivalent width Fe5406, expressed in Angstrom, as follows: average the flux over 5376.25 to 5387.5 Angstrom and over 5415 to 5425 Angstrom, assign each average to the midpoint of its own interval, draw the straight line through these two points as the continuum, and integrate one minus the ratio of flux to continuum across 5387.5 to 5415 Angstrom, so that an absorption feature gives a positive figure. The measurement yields 3.1 Angstrom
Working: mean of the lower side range 23.1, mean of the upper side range 23.6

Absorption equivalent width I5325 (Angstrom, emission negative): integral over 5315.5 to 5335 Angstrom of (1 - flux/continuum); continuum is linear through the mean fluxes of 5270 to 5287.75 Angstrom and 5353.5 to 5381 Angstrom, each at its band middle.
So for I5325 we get 1.2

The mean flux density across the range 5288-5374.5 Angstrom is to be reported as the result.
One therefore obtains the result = 21.1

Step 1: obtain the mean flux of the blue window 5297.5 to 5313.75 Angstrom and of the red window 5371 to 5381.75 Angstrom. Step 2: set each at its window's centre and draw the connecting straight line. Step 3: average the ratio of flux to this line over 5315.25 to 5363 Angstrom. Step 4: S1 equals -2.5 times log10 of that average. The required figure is 0.02 mag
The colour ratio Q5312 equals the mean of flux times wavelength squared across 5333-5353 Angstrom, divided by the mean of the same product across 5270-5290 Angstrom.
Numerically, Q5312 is 1.09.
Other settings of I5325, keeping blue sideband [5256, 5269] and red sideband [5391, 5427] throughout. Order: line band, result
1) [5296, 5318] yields -3.3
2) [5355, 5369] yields -2.8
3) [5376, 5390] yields -1.7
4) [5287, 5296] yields -1.2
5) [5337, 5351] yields -0.7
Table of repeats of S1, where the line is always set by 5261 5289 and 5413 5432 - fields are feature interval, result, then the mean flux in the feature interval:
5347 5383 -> -0.09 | 22.8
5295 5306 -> -0.09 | 20.5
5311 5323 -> -0.14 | 22.1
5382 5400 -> -0.02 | 22.2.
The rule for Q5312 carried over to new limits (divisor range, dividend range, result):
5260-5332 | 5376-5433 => 1.17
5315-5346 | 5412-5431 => 1.18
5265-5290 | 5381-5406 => 1.25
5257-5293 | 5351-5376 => 1.29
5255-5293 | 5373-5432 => 1.25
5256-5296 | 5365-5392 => 1.28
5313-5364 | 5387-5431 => 1.05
